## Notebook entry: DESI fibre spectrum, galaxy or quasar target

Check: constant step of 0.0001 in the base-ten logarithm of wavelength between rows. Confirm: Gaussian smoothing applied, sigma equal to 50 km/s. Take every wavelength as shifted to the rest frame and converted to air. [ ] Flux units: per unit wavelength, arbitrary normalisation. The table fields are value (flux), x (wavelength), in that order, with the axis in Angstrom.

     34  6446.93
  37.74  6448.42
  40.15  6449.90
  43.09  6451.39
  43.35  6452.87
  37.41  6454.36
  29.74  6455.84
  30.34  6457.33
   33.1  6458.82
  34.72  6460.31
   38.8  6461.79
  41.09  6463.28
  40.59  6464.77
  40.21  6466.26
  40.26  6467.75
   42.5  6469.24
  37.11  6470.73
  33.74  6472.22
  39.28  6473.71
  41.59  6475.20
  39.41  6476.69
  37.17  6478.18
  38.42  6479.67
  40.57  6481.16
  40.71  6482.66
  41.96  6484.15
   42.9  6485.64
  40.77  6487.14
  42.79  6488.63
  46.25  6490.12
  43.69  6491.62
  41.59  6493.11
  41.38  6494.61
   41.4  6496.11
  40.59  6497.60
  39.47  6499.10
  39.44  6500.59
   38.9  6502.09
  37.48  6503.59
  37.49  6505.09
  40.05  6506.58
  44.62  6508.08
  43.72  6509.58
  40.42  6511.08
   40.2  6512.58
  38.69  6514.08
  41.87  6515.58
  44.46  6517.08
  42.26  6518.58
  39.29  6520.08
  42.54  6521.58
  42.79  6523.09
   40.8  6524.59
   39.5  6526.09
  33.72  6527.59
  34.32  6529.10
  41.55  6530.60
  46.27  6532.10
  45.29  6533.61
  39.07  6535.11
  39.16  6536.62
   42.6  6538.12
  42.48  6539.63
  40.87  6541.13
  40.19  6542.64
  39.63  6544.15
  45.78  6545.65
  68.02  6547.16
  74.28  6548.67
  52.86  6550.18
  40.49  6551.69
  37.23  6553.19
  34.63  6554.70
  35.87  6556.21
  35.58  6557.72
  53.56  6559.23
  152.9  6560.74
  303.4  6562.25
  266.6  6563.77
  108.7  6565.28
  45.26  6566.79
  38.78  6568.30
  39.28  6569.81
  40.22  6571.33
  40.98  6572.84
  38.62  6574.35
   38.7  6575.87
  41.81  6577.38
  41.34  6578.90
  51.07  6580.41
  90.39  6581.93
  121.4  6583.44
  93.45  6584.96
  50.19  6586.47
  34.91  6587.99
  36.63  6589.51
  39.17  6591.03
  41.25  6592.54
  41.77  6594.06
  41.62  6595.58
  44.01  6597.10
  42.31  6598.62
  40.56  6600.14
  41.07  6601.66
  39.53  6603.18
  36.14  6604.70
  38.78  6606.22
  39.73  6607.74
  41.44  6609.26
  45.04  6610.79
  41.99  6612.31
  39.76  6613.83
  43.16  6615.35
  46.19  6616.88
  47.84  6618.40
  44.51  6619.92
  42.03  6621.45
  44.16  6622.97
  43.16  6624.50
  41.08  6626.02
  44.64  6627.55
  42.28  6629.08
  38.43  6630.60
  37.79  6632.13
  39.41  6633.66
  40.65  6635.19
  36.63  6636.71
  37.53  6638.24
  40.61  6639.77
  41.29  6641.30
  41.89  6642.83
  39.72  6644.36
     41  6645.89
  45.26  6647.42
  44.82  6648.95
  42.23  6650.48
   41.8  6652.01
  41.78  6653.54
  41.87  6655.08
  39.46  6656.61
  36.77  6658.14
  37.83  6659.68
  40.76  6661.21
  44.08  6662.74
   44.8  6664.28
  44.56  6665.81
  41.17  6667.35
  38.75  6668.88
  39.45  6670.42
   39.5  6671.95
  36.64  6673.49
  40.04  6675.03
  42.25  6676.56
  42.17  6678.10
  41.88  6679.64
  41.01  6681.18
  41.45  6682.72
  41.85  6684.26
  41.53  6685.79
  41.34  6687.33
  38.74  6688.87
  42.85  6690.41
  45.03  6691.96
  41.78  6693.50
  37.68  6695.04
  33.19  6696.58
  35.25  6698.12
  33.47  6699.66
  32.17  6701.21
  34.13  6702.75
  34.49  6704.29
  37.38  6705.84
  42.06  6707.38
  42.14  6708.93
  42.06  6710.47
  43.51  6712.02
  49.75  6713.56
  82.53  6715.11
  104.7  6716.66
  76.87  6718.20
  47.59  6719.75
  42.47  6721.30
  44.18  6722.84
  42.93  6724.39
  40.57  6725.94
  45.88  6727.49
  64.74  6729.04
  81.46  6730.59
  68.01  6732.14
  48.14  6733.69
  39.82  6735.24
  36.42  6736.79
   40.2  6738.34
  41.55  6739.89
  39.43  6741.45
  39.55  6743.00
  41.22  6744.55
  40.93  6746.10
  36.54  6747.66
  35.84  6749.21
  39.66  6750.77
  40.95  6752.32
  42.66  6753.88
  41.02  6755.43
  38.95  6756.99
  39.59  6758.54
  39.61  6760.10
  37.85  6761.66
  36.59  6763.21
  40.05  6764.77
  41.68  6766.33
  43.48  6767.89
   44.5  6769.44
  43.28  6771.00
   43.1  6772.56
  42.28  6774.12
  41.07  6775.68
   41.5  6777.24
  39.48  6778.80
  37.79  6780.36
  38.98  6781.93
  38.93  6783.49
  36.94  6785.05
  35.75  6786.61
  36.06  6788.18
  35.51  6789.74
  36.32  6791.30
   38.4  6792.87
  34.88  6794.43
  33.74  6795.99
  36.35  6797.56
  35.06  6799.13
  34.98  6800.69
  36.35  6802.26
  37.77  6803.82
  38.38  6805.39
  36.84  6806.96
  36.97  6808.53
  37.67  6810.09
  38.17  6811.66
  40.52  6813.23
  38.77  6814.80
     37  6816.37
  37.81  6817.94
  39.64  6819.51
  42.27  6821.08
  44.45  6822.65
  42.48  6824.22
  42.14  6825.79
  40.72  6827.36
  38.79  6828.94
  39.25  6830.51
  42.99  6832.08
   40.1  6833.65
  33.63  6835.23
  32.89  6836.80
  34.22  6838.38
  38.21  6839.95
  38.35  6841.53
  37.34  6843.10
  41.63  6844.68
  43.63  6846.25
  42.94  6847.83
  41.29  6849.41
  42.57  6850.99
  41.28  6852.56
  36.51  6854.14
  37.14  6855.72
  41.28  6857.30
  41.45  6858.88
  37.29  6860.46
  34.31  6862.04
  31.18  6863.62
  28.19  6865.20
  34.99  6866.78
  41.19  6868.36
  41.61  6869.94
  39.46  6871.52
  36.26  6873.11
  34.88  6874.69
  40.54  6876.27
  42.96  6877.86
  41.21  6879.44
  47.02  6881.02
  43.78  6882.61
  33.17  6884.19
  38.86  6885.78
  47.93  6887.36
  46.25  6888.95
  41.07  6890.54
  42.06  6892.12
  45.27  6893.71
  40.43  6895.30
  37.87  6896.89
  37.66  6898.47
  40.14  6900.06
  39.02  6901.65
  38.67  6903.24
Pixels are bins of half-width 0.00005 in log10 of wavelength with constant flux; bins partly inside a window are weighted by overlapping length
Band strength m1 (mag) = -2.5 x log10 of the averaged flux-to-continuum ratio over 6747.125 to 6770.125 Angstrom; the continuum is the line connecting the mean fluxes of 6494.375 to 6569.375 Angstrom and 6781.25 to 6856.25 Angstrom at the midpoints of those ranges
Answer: 0.05 mag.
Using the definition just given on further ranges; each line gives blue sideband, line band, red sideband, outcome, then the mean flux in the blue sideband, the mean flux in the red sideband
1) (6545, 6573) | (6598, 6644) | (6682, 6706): 0.42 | 80.7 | 38.3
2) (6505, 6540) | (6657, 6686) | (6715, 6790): 0.07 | 41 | 45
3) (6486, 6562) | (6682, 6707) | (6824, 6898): 0.12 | 46.3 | 39.5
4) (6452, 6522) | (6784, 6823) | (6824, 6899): 0.06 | 39.9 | 39.5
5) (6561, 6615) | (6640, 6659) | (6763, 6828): 0.32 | 62.8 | 38.9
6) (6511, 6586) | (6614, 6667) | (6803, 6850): 0.26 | 59.6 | 39.2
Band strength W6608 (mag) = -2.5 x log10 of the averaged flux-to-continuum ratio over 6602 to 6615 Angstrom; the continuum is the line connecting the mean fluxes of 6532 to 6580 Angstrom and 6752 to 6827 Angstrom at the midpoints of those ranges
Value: 0.40 mag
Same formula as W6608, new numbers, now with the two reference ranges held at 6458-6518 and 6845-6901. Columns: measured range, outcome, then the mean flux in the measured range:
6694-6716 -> -0.05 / 41.8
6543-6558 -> -0.16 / 46.6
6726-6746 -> -0.21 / 48.3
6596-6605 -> -0.02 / 40.9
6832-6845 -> 0.07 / 37.3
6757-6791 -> 0.01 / 39.7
